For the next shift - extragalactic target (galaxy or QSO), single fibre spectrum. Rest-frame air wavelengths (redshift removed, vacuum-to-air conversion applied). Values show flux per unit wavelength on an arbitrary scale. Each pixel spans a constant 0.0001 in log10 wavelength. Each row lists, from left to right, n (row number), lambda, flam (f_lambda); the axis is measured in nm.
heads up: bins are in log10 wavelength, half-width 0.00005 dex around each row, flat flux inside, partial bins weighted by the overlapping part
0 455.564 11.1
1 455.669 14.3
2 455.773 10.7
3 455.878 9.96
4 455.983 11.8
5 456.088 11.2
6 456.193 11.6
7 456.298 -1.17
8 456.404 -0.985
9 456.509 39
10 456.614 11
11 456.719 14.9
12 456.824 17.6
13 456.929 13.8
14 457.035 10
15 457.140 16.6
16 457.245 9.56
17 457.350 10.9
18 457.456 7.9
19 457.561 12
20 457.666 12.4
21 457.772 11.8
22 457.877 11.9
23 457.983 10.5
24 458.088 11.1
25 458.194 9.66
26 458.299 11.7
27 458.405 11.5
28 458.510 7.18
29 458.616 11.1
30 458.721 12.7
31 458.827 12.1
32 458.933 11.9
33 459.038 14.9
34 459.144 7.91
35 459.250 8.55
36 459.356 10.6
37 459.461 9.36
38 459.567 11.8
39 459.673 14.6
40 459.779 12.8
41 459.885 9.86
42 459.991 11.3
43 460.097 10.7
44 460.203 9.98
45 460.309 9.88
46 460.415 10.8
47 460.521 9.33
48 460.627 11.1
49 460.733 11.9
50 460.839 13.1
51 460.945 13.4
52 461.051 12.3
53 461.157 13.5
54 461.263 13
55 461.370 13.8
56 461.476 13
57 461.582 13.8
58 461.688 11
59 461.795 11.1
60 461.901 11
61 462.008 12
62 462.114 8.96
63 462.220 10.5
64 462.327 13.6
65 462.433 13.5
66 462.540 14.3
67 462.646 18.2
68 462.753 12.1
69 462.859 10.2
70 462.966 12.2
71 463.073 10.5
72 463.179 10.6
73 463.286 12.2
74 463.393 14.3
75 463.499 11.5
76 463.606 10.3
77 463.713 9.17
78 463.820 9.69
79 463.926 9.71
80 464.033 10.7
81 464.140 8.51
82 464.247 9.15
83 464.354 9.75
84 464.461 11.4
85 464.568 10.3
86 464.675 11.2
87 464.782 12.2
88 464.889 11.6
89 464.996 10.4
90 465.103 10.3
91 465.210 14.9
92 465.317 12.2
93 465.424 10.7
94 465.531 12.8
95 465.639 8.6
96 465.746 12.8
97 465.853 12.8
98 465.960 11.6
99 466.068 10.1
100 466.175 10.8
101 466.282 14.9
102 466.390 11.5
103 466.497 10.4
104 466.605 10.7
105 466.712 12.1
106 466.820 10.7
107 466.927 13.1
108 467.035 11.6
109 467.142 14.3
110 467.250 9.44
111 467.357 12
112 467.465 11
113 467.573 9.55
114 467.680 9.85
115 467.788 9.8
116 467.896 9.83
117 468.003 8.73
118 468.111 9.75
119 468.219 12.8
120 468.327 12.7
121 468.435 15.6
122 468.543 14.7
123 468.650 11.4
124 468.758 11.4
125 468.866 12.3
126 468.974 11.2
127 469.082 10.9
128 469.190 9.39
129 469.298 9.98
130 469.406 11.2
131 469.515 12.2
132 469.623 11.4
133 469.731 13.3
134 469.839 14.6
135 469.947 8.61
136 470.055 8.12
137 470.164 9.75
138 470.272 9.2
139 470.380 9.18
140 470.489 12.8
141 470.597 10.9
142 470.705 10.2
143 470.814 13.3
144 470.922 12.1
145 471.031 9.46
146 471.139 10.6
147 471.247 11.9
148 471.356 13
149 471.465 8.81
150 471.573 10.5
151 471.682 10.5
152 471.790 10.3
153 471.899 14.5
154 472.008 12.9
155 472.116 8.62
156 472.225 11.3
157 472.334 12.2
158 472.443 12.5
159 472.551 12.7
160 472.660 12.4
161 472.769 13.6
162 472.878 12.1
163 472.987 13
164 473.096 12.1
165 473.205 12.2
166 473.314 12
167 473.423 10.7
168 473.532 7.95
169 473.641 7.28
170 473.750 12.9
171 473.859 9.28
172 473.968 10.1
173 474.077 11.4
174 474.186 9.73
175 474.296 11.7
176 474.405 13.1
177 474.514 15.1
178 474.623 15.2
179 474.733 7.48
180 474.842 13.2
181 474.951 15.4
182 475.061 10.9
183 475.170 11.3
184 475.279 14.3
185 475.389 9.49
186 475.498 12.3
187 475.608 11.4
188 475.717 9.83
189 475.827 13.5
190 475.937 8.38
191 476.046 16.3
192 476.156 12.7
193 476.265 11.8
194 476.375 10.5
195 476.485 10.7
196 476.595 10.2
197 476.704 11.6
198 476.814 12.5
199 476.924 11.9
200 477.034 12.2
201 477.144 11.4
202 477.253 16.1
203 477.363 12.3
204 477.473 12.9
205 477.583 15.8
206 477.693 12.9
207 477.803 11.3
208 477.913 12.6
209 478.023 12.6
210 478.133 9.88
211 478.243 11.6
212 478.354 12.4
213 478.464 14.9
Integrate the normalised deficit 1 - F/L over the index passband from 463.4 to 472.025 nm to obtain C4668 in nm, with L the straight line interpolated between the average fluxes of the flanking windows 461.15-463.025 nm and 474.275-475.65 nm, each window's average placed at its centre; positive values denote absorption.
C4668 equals 0.88 nm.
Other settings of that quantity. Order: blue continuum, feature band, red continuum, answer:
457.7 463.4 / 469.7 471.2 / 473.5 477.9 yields 0.124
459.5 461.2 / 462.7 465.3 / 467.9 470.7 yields 0.112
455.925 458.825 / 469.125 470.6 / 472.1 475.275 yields 0.122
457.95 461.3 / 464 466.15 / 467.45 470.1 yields 0.026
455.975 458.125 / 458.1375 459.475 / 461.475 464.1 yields 0.137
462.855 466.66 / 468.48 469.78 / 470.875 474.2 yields -0.049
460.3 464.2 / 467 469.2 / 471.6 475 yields 0.066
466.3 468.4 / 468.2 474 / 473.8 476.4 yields 0.057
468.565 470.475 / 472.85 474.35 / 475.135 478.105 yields 0.099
